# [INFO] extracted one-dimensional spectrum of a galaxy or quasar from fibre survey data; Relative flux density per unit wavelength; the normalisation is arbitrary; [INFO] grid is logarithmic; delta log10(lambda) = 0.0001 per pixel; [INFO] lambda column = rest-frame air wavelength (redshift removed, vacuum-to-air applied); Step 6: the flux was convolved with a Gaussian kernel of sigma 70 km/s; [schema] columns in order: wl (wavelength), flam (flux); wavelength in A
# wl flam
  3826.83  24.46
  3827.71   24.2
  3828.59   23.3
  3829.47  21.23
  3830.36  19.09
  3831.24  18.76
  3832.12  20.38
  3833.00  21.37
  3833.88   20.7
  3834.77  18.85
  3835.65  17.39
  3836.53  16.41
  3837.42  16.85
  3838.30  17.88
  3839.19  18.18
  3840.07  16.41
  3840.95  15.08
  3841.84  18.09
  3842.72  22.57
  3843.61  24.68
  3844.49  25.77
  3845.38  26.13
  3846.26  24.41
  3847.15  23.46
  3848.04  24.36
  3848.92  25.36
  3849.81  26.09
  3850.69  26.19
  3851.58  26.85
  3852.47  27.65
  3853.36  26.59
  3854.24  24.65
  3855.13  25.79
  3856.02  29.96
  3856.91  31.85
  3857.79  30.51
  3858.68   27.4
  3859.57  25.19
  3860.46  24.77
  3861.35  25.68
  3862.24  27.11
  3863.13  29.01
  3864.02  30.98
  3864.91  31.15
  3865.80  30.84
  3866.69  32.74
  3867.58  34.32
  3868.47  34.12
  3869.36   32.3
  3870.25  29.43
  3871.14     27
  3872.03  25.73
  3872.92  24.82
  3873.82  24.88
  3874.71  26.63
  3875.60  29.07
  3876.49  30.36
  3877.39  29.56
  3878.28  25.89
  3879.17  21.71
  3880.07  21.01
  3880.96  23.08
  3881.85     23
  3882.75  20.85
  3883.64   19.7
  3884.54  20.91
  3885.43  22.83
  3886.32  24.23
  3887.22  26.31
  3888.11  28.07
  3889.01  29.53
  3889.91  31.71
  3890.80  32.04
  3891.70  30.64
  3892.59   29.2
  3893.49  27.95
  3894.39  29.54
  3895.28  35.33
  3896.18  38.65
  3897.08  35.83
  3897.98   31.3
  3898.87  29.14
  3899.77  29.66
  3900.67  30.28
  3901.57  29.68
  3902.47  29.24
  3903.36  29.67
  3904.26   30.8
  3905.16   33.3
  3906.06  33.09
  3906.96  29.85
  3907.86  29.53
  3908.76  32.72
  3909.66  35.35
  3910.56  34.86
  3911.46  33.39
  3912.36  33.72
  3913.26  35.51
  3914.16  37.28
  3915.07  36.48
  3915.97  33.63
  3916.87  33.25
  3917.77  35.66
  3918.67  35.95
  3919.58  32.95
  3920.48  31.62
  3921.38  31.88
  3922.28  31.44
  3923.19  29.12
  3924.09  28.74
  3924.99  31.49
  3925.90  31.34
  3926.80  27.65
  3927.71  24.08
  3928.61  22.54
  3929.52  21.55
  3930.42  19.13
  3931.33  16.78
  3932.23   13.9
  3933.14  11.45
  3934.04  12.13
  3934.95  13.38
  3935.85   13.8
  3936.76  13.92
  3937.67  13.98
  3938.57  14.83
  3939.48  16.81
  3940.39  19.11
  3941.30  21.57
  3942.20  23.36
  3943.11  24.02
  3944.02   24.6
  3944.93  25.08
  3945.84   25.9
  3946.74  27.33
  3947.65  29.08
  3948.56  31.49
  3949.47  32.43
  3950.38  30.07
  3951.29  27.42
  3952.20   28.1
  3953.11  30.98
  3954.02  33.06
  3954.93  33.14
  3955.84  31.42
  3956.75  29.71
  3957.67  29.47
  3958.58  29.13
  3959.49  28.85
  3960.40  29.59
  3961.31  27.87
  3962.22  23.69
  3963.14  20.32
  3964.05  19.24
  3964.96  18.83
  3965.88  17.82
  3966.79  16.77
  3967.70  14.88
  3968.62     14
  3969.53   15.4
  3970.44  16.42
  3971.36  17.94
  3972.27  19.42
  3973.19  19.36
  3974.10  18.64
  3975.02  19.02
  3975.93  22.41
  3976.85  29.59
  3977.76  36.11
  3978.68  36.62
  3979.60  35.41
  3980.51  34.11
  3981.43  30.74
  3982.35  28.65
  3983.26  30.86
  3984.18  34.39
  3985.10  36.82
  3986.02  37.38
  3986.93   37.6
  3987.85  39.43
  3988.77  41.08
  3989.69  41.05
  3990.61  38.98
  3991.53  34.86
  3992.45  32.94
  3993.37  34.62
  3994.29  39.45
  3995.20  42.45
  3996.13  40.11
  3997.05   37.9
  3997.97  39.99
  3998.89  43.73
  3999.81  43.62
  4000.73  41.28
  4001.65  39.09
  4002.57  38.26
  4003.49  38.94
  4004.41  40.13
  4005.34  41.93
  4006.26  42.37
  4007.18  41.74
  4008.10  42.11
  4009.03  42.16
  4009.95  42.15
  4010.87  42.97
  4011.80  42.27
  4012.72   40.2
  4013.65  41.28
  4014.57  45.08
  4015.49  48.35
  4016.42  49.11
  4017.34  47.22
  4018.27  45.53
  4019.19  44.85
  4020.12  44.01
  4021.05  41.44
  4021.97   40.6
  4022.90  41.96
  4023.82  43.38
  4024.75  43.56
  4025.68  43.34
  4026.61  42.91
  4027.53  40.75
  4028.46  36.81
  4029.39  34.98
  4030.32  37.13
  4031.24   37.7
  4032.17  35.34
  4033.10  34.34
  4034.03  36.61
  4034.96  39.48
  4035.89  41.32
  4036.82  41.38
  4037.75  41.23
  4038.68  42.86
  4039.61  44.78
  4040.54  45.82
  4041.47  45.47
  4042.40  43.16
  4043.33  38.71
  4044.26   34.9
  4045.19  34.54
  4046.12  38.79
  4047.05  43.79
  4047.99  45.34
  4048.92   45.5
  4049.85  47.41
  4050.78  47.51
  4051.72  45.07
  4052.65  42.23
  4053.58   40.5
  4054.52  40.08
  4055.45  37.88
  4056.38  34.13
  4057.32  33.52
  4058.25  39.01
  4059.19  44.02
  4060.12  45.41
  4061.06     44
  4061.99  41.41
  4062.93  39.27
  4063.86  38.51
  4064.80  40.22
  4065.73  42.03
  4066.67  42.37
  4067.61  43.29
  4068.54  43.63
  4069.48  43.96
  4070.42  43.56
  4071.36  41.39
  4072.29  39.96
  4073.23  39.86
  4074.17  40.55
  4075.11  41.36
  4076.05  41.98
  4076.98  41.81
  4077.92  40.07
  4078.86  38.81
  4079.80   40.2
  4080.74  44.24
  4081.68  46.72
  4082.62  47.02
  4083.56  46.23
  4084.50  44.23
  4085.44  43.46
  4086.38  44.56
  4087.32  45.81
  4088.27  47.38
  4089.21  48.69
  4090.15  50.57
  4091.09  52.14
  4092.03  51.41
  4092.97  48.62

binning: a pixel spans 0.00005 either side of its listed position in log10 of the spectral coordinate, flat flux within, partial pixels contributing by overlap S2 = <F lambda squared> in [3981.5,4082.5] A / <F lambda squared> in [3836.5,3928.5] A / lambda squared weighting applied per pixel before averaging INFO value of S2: 1.56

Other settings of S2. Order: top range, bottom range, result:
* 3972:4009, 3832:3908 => 1.43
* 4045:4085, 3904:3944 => 1.70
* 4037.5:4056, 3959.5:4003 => 1.43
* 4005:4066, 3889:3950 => 1.59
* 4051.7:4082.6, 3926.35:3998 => 1.64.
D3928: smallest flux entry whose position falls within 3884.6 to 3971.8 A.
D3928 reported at 11.45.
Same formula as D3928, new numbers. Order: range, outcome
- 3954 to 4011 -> 14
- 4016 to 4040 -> 34.34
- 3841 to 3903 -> 18.09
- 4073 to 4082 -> 38.81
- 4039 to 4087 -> 33.52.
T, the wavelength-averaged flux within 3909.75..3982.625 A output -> 25.7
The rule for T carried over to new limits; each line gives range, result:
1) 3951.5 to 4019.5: 33.5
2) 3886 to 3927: 31.8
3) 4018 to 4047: 40.6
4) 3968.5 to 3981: 24.2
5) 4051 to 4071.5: 41.2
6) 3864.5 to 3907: 28.7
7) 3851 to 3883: 27.6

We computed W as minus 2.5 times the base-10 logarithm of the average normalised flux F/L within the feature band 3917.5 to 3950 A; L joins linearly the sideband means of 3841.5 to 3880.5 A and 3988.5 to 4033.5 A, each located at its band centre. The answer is 0.38 mag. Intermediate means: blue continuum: 27.1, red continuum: 40.9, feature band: 23.8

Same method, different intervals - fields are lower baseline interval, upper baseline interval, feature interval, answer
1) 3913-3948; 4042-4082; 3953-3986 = 0.15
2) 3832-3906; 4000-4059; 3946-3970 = 0.32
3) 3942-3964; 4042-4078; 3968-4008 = -0.03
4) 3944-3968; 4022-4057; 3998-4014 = -0.18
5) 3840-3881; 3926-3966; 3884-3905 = -0.17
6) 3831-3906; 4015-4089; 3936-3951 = 0.38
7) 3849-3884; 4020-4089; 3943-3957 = 0.16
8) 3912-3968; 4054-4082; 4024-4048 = -0.08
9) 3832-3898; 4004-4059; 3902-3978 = 0.25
